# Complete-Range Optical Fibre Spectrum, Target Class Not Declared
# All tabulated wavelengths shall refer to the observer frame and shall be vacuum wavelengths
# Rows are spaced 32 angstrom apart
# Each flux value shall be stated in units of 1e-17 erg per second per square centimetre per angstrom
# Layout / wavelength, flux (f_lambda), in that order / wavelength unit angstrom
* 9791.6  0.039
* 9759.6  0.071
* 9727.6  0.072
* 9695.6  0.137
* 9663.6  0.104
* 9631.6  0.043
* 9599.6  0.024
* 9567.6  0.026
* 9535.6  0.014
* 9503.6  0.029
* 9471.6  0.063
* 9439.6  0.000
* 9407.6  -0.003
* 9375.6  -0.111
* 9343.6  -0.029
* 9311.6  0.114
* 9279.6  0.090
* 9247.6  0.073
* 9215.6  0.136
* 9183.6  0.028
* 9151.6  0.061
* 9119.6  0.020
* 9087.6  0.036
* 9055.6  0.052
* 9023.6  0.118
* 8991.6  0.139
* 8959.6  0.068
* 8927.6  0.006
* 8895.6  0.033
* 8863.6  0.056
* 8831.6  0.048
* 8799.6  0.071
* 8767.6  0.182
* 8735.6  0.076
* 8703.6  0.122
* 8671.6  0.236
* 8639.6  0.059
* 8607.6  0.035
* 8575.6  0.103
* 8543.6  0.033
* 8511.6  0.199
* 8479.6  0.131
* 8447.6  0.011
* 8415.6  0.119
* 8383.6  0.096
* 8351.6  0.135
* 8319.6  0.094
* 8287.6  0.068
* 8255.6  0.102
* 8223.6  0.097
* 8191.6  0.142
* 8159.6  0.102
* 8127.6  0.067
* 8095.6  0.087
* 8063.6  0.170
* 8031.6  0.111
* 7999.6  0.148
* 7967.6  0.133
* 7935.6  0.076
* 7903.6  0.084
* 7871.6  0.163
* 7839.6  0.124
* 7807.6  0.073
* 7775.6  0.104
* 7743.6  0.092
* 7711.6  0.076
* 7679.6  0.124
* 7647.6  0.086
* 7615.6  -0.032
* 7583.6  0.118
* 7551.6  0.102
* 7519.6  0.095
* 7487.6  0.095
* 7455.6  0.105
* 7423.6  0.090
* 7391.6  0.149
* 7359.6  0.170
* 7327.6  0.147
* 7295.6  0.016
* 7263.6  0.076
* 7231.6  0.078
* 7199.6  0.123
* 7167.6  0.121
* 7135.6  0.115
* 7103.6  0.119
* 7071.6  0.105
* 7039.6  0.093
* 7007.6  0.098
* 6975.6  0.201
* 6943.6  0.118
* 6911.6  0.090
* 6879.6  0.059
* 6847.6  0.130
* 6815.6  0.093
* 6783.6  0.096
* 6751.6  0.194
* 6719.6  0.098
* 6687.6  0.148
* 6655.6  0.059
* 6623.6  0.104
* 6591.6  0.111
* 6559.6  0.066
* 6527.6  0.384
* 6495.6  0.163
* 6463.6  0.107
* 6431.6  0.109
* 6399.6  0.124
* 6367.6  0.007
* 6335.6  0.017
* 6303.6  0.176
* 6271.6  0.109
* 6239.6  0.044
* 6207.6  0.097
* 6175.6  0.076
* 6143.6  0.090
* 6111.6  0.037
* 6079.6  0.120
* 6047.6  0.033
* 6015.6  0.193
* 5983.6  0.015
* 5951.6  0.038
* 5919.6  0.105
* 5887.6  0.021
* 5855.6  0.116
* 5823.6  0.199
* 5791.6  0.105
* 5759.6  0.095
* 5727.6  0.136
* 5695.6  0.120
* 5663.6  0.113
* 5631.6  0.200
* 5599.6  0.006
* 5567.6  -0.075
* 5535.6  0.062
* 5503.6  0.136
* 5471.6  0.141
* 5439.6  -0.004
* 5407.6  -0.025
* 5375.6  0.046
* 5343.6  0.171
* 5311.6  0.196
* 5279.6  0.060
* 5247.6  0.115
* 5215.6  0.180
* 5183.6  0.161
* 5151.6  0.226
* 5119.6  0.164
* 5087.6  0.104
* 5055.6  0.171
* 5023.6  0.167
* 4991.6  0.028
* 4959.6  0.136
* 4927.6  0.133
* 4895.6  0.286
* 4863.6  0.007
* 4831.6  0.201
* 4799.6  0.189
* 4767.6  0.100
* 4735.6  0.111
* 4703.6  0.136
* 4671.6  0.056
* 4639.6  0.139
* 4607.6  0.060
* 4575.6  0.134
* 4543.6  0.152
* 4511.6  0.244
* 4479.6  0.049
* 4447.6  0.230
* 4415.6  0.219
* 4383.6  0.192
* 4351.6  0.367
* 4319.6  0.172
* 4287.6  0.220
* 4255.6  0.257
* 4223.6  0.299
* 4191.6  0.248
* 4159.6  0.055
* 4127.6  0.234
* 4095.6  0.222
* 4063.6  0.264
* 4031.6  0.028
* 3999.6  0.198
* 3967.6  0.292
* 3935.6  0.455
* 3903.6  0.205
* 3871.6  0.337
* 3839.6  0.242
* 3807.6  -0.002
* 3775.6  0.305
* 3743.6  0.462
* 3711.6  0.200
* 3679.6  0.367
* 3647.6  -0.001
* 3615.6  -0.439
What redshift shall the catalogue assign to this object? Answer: 0.75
